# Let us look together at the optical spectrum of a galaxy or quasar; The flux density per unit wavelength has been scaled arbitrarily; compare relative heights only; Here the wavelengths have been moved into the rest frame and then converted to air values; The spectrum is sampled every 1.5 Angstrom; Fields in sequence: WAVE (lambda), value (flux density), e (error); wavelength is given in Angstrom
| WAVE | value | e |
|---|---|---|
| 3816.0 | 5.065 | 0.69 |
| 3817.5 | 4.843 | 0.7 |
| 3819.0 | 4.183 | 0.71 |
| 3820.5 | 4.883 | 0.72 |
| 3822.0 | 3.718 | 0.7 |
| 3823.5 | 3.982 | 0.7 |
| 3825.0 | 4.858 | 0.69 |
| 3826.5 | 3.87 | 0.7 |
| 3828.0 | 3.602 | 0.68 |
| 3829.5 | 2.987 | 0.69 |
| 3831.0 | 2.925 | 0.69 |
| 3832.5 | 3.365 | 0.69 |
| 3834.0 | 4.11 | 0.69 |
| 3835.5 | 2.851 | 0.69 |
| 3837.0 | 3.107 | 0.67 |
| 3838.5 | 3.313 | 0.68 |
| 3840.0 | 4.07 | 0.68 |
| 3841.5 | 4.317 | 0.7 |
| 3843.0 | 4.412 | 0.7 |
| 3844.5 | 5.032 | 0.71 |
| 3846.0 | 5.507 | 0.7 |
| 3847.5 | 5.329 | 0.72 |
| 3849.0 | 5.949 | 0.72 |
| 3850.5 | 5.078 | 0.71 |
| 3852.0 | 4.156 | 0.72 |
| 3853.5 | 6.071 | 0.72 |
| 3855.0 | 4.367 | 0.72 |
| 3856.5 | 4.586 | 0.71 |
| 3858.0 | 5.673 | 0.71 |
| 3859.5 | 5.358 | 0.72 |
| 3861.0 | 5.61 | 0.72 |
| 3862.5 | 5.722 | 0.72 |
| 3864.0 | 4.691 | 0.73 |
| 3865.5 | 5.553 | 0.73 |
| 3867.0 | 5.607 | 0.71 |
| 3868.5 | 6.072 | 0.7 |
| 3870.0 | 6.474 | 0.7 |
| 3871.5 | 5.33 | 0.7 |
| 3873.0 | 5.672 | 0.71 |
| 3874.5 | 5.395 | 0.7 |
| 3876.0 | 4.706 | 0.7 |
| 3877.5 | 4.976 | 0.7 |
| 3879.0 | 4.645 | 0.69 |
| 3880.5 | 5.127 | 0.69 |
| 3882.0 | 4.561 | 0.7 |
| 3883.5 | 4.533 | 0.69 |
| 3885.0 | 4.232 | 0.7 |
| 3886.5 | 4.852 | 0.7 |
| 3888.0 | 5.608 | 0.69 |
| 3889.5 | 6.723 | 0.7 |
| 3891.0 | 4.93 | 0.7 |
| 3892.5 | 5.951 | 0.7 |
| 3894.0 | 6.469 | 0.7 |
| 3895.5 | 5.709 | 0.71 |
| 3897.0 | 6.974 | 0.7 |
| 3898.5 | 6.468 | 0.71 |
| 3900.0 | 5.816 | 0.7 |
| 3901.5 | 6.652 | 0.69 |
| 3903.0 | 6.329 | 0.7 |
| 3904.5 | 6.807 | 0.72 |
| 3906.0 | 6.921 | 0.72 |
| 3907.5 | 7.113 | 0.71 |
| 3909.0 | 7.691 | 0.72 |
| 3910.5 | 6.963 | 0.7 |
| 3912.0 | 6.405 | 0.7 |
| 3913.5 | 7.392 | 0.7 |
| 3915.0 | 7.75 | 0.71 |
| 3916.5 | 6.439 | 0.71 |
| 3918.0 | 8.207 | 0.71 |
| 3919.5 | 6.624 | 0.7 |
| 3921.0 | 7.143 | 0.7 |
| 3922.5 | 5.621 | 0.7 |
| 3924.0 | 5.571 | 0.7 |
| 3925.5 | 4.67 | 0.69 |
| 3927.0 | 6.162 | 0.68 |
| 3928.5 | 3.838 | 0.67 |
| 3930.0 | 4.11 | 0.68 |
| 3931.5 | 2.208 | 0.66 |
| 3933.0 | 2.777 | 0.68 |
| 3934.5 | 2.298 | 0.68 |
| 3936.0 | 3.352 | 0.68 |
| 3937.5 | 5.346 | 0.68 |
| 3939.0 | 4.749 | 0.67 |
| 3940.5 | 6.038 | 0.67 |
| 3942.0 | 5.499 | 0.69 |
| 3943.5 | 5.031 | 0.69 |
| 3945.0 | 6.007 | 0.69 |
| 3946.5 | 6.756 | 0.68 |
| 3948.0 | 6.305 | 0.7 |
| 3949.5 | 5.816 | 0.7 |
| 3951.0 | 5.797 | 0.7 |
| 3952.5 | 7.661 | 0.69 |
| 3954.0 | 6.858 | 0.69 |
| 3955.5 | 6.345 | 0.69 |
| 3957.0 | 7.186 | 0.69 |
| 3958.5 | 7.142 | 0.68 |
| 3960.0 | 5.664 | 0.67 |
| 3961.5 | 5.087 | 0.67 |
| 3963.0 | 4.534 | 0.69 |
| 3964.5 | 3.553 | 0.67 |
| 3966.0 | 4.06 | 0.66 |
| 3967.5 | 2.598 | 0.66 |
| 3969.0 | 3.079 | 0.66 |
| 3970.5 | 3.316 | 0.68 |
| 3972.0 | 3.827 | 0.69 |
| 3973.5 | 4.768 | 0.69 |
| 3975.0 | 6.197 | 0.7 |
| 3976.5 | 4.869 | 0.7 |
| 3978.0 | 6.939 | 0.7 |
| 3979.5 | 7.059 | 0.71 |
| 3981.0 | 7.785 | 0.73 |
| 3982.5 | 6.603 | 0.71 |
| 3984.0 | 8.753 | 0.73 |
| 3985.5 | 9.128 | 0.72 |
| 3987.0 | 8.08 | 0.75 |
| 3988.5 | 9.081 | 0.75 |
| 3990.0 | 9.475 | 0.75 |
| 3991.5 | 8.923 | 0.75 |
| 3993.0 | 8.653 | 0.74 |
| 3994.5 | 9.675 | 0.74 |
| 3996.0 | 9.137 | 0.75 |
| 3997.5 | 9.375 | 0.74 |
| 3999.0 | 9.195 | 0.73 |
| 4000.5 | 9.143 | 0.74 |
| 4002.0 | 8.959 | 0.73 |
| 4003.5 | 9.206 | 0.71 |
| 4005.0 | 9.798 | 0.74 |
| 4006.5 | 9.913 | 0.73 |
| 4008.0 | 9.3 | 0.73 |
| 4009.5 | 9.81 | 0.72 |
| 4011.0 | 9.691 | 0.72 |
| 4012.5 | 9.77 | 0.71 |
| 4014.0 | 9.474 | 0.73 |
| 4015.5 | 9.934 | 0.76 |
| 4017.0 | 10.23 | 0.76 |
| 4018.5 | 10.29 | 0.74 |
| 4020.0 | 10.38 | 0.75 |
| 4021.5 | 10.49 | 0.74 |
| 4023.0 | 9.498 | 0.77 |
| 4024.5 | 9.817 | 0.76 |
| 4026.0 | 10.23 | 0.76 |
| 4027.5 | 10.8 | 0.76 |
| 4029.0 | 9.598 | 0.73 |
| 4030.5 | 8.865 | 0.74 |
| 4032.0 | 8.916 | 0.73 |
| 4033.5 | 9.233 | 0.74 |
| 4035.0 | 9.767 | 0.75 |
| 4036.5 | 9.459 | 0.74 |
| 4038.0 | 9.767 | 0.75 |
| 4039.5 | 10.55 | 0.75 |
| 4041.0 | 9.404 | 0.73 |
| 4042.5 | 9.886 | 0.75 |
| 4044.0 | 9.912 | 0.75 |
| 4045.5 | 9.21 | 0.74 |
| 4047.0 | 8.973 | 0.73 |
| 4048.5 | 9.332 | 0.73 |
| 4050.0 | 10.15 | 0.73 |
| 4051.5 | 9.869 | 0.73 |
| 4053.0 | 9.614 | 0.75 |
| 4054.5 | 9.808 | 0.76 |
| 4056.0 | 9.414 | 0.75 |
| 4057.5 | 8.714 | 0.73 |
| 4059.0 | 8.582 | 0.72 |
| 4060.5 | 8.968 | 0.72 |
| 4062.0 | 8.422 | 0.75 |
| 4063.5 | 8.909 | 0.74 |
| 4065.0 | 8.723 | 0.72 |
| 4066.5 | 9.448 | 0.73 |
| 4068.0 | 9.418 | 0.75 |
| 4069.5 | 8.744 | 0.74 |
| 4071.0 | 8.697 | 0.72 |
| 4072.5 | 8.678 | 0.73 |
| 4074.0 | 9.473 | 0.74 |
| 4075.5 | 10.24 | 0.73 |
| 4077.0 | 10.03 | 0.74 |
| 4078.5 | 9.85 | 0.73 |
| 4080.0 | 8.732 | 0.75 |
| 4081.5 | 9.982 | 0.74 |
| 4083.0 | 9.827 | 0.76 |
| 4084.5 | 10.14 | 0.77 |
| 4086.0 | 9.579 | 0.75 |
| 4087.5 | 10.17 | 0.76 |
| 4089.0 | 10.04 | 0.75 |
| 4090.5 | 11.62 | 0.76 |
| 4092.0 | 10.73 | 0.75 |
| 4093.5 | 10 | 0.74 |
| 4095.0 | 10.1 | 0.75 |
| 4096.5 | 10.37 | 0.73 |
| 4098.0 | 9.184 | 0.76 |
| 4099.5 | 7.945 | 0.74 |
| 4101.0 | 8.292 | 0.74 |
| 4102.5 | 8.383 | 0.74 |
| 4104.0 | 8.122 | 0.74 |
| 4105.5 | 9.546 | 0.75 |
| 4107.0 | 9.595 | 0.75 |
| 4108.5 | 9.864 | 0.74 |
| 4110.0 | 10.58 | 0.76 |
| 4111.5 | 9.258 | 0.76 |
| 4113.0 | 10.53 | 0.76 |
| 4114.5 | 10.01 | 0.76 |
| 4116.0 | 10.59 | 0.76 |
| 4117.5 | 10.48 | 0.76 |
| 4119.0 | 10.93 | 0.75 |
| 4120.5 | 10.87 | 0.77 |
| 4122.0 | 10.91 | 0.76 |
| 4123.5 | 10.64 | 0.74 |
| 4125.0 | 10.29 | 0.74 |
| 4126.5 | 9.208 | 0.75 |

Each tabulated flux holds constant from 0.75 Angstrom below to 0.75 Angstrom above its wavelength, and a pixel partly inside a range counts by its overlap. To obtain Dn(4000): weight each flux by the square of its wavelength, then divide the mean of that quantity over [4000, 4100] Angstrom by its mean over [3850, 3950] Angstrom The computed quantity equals 1.86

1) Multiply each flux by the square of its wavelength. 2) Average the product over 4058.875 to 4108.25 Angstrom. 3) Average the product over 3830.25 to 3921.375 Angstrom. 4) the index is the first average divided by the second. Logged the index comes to 1.89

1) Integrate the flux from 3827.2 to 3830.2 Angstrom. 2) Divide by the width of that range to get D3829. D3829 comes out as 3.31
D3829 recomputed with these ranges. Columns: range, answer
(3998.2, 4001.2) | 9.17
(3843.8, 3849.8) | 5.45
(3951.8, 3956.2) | 6.95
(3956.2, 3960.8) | 6.64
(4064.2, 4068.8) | 9.19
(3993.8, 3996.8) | 9.4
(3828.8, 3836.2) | 3.25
